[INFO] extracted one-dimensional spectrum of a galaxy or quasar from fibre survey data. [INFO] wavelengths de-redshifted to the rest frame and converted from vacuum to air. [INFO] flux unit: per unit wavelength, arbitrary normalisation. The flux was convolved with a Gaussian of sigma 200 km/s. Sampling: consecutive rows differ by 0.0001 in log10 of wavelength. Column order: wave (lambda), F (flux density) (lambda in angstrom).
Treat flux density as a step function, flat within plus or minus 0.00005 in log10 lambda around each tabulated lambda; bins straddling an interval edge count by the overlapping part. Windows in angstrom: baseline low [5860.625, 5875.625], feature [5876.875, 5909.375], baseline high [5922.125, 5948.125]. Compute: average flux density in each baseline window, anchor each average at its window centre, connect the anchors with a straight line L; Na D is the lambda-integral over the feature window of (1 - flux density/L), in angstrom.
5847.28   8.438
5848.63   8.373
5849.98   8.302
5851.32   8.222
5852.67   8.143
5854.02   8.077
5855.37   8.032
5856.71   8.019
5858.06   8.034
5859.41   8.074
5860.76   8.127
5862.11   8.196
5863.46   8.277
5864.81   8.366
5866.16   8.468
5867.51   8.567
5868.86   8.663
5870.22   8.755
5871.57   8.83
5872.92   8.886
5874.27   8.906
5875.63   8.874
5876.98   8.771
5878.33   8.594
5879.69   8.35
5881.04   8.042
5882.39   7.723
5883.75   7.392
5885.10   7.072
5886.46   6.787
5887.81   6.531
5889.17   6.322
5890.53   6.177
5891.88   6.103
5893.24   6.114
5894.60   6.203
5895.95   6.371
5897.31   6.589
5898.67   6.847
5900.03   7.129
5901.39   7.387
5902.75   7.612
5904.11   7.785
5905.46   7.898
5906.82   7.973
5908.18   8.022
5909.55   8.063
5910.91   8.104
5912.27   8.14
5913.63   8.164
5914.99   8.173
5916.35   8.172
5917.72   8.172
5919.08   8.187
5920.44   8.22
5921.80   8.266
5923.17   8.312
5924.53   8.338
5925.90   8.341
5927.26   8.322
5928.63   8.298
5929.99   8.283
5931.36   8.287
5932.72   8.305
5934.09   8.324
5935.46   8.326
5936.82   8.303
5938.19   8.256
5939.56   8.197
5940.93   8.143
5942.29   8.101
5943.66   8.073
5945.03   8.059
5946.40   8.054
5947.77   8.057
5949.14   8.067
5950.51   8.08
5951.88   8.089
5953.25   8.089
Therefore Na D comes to 4.7 angstrom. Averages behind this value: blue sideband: 8.58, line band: 7.23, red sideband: 8.23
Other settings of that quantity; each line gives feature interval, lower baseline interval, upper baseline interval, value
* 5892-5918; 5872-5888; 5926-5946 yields 2.1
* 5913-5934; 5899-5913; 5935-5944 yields -0.7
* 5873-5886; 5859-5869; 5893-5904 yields -0.9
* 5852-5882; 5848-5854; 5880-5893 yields -3.1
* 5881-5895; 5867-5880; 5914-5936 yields 3.1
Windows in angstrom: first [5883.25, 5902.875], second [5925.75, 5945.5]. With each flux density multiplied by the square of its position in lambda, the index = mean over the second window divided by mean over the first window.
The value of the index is 1.3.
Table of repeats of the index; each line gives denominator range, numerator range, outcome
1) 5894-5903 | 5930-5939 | 1.23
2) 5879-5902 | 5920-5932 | 1.22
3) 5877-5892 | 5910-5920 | 1.13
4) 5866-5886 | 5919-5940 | 1.01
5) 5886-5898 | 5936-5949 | 1.30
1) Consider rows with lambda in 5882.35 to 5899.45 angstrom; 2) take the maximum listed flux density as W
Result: 7.723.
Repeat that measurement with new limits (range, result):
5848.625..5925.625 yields 8.906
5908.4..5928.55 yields 8.341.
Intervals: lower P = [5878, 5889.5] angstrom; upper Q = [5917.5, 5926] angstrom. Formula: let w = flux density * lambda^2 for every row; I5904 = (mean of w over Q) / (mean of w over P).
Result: 1.1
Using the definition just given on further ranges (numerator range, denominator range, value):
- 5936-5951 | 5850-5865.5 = 1.03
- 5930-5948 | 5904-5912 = 1.04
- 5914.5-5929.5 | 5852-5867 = 1.03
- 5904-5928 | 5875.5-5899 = 1.16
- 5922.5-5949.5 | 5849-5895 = 1.06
